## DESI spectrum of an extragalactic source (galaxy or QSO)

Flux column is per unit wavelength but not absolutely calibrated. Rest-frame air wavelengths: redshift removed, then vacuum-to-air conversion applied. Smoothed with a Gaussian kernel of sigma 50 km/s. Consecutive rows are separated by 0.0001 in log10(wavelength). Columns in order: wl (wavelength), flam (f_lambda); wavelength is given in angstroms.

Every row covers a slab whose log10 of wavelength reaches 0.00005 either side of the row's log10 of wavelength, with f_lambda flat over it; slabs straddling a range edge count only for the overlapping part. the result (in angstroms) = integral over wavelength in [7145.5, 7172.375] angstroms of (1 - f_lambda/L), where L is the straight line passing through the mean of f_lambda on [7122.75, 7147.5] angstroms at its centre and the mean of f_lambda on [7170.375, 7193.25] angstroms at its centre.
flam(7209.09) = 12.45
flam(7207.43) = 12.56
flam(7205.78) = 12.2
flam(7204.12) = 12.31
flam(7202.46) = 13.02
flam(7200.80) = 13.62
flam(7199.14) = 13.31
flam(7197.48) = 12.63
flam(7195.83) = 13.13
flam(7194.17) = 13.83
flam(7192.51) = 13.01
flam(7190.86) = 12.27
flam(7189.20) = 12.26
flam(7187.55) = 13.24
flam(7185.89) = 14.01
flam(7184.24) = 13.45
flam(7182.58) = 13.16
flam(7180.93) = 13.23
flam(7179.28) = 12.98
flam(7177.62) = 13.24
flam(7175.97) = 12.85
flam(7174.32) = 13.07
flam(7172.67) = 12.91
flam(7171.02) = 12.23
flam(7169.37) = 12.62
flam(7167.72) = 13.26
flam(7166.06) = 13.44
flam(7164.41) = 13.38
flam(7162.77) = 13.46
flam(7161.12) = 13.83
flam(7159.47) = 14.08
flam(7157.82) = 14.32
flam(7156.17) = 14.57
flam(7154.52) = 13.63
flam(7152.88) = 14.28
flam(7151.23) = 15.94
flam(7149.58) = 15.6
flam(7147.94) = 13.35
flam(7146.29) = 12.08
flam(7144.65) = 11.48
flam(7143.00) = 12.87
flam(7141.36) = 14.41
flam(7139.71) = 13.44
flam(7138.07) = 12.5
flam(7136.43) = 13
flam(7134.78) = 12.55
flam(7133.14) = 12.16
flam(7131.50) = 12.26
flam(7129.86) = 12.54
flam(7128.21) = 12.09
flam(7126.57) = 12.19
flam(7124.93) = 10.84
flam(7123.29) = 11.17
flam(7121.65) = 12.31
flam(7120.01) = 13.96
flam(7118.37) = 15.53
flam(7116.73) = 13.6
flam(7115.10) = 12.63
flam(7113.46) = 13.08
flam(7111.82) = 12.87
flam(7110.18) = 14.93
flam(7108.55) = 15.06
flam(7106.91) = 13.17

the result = -2.2 angstroms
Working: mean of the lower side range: 12.4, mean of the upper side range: 13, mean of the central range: 13.7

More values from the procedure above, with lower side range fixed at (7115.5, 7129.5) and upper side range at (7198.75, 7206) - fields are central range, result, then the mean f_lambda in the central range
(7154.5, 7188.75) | -1.41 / 13.4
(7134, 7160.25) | -1.78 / 13.6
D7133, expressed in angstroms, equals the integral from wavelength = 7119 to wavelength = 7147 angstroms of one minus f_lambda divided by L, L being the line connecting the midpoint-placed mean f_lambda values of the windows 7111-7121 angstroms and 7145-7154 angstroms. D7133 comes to 2.8 angstroms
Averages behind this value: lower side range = 13.6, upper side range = 14.1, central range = 12.5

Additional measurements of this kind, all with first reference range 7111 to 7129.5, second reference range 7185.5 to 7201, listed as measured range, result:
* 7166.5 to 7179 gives 0.1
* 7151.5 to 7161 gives -1.0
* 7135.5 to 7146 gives -0.1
